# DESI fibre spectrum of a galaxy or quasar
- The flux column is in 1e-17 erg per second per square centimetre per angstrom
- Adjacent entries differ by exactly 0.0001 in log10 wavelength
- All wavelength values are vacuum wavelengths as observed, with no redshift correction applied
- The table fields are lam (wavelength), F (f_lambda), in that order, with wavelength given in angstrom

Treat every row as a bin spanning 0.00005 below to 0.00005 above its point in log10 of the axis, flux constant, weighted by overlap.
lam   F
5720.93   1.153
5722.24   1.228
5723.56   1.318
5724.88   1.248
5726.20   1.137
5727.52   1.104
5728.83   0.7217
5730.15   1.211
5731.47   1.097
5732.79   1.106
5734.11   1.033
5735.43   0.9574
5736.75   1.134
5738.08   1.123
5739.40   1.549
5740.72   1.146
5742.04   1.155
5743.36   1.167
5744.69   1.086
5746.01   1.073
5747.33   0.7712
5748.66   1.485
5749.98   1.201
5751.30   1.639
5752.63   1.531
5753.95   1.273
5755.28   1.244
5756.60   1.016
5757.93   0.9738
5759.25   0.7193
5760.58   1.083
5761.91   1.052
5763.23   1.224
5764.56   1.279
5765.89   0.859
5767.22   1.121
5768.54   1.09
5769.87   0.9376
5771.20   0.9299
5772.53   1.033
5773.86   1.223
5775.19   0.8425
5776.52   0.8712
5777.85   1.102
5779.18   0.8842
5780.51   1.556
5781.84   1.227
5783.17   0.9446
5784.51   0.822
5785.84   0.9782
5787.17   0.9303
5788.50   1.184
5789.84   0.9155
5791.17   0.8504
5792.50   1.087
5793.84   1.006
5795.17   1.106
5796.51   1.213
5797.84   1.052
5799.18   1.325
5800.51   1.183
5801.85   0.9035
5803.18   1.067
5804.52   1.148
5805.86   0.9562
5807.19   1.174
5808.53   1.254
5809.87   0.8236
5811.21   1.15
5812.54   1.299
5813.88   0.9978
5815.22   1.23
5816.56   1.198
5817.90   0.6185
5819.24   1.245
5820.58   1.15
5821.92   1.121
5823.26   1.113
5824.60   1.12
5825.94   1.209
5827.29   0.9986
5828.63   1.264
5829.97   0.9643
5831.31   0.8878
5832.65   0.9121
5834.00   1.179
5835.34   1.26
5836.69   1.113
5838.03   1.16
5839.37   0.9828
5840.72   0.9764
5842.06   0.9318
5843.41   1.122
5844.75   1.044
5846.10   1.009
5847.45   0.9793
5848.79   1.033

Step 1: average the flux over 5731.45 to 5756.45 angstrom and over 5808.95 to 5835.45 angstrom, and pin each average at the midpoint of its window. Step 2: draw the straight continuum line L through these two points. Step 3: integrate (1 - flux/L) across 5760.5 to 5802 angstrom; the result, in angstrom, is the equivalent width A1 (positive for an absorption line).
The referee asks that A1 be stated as 3.1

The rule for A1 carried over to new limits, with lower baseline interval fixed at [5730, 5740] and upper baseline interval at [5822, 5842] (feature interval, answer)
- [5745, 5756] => -1.31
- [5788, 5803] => 0.40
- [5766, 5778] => 1.22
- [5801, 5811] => 0.39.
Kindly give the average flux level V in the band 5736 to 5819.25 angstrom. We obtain 1.1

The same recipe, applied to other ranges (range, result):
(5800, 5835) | 1.08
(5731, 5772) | 1.13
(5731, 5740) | 1.14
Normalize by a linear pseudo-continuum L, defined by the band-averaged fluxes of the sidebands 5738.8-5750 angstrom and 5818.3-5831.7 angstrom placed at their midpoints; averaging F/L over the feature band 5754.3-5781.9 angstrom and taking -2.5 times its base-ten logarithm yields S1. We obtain 0.09 mag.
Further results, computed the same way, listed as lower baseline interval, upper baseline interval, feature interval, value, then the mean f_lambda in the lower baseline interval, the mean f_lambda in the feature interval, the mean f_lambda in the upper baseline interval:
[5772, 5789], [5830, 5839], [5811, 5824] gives -0.05 mag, 1.04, 1.11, 1.07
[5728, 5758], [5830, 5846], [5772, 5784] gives 0.05 mag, 1.16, 1.07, 1.05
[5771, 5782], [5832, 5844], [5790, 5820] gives -0.01 mag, 1.07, 1.08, 1.07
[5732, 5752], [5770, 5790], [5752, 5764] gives -0.01 mag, 1.17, 1.12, 1.03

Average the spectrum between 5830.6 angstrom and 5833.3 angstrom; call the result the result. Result 0.903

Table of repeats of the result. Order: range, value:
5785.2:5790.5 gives 1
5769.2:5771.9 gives 0.934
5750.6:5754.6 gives 1.48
